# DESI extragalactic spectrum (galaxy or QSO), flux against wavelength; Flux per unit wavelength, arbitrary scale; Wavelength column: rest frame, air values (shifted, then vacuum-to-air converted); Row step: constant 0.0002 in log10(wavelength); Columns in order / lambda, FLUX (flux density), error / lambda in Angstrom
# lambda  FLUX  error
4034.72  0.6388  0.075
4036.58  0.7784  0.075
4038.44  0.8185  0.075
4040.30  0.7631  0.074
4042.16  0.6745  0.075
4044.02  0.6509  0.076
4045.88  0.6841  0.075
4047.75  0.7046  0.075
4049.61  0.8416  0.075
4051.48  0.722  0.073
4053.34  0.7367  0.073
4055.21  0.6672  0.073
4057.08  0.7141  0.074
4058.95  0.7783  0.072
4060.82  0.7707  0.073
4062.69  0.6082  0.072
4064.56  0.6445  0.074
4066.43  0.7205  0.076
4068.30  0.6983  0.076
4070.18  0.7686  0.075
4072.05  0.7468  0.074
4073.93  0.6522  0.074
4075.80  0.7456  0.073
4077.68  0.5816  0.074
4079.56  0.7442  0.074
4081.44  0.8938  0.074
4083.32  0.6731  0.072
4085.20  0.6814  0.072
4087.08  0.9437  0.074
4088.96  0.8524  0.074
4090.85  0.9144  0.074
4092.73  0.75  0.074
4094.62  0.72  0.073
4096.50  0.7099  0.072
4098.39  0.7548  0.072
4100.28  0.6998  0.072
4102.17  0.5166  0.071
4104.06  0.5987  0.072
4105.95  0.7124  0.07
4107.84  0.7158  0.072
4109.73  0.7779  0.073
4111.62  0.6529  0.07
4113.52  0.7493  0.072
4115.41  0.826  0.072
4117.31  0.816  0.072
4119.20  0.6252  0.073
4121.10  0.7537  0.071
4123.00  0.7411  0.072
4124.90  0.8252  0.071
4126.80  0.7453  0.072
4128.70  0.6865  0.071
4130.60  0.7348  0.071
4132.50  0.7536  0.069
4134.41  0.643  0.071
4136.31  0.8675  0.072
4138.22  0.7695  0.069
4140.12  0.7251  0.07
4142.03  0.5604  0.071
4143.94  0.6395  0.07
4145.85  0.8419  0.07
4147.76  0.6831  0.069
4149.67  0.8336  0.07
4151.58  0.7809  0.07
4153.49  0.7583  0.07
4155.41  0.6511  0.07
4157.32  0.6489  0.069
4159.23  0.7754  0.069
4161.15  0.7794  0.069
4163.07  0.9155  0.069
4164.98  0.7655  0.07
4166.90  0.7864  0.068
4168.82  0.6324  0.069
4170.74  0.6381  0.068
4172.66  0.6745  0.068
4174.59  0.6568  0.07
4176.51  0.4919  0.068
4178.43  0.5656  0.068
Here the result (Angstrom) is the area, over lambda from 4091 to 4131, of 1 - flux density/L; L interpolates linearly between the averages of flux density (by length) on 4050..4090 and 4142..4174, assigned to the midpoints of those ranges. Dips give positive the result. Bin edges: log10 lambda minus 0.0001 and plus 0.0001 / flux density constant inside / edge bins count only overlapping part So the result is 0.5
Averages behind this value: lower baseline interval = 0.733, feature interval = 0.723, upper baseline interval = 0.731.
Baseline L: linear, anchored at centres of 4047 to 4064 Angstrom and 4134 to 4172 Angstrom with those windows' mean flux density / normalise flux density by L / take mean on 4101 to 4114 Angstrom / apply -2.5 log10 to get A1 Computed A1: 0.09 mag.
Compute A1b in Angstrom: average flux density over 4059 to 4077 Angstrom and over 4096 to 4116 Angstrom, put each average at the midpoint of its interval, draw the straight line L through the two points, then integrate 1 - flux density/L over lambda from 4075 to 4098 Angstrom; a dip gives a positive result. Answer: -2.1 Angstrom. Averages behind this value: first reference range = 0.708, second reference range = 0.699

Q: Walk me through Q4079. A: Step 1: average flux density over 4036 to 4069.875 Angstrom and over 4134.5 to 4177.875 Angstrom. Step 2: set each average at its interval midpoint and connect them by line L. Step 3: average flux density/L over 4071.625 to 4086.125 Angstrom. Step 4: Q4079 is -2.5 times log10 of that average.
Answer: 0.010 mag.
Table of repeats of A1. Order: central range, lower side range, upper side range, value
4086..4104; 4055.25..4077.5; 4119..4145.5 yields -0.06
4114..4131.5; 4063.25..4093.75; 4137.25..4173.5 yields -0.02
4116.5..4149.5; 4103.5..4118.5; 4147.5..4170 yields 0.01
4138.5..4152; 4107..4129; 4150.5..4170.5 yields 0.03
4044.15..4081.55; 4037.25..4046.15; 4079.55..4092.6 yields 0.07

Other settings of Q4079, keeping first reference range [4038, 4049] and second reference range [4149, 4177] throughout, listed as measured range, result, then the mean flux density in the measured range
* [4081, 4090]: -0.12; 0.805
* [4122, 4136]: -0.03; 0.739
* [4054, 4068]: 0.02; 0.701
